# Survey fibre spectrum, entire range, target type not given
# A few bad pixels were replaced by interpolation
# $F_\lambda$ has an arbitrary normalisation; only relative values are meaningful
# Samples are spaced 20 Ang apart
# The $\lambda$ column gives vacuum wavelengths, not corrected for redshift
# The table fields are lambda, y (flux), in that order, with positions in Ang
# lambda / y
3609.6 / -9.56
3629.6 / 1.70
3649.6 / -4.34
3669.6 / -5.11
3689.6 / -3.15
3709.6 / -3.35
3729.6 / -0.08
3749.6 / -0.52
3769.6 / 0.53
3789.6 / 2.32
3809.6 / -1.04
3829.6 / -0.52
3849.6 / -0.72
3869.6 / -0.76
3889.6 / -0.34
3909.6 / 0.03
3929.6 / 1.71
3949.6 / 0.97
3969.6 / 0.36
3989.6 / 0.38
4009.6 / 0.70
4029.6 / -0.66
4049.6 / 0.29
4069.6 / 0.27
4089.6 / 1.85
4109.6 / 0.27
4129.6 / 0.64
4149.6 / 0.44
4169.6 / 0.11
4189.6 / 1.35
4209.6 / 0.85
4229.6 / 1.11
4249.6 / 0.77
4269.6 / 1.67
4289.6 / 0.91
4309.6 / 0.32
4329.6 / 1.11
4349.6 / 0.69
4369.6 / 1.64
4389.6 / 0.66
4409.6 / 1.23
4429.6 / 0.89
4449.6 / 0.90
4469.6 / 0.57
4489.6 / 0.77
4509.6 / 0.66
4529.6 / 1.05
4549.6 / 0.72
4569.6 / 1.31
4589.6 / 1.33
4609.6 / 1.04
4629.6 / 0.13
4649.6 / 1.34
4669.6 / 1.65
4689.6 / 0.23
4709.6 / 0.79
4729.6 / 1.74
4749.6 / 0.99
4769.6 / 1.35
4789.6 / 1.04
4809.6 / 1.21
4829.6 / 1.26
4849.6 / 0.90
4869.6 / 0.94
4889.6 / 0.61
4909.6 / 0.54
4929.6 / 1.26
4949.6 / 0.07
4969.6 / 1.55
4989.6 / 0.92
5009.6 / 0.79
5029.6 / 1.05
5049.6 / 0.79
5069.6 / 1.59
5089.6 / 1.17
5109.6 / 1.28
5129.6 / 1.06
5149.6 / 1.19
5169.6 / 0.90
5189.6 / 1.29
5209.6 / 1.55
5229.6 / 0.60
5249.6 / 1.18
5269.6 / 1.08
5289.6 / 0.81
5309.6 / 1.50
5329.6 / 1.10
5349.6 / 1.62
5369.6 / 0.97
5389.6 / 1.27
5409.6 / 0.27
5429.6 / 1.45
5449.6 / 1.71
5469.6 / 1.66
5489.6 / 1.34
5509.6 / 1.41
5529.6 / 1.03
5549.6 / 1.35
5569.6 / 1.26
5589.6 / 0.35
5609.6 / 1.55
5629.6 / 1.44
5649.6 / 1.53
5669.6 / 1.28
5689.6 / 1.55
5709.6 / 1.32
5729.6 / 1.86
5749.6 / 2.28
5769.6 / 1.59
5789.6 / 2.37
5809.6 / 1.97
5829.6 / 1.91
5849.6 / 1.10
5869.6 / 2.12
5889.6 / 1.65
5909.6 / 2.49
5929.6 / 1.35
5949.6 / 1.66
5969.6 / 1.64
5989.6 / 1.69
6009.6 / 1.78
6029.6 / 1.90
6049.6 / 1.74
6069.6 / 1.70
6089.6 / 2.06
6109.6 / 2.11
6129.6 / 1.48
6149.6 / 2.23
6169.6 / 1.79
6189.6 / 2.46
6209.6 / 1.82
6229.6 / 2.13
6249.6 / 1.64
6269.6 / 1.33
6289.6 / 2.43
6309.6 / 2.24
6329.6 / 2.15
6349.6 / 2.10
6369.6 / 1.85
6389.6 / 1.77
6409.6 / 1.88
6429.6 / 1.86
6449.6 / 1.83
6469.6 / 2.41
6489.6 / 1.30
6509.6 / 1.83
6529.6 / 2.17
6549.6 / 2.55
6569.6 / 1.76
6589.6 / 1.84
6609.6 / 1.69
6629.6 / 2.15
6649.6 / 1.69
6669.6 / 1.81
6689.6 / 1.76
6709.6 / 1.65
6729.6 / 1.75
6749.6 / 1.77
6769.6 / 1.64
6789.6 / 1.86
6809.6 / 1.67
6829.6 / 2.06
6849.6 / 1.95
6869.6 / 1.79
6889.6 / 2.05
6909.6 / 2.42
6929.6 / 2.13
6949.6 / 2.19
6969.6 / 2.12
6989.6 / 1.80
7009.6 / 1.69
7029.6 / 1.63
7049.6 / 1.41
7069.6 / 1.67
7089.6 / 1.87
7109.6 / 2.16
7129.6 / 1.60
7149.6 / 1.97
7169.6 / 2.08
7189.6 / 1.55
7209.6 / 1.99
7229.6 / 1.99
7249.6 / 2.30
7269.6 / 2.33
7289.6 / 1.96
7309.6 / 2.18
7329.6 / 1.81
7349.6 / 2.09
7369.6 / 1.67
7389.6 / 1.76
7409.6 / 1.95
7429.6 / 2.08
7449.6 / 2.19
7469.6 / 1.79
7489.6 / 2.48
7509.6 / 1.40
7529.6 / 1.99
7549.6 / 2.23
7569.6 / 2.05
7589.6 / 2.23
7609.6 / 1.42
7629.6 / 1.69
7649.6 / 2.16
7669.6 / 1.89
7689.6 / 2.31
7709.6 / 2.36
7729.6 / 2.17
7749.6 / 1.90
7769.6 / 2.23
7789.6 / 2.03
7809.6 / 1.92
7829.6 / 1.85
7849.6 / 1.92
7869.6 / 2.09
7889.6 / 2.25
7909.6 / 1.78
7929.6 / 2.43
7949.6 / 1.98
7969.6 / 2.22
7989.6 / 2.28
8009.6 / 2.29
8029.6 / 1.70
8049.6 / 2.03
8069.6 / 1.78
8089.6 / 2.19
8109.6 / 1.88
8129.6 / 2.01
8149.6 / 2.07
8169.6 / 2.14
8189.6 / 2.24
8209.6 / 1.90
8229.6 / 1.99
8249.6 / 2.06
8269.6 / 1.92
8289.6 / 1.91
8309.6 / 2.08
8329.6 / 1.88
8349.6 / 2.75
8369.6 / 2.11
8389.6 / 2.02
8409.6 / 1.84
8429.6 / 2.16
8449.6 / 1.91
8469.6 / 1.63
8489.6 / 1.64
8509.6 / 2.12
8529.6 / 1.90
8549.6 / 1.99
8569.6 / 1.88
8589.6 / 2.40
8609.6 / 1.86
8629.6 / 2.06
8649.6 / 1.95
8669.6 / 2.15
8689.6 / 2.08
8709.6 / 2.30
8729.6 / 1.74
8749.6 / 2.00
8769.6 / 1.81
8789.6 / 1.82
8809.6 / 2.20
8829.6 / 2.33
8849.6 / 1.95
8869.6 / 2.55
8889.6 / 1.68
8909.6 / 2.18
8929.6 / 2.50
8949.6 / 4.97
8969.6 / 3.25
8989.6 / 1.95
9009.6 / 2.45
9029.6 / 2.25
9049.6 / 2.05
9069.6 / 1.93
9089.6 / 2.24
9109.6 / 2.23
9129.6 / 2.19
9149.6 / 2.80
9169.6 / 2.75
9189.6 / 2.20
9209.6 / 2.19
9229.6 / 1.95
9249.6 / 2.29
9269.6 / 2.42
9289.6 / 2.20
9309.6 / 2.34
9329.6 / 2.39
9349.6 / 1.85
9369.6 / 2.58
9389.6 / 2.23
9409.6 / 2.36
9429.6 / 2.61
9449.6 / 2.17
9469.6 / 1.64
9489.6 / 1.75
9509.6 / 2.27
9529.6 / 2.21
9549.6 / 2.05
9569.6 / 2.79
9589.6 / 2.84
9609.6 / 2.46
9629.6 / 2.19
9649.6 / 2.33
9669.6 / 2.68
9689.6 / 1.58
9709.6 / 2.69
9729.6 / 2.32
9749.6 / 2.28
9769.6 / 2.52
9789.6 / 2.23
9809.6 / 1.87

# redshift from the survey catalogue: 0.363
